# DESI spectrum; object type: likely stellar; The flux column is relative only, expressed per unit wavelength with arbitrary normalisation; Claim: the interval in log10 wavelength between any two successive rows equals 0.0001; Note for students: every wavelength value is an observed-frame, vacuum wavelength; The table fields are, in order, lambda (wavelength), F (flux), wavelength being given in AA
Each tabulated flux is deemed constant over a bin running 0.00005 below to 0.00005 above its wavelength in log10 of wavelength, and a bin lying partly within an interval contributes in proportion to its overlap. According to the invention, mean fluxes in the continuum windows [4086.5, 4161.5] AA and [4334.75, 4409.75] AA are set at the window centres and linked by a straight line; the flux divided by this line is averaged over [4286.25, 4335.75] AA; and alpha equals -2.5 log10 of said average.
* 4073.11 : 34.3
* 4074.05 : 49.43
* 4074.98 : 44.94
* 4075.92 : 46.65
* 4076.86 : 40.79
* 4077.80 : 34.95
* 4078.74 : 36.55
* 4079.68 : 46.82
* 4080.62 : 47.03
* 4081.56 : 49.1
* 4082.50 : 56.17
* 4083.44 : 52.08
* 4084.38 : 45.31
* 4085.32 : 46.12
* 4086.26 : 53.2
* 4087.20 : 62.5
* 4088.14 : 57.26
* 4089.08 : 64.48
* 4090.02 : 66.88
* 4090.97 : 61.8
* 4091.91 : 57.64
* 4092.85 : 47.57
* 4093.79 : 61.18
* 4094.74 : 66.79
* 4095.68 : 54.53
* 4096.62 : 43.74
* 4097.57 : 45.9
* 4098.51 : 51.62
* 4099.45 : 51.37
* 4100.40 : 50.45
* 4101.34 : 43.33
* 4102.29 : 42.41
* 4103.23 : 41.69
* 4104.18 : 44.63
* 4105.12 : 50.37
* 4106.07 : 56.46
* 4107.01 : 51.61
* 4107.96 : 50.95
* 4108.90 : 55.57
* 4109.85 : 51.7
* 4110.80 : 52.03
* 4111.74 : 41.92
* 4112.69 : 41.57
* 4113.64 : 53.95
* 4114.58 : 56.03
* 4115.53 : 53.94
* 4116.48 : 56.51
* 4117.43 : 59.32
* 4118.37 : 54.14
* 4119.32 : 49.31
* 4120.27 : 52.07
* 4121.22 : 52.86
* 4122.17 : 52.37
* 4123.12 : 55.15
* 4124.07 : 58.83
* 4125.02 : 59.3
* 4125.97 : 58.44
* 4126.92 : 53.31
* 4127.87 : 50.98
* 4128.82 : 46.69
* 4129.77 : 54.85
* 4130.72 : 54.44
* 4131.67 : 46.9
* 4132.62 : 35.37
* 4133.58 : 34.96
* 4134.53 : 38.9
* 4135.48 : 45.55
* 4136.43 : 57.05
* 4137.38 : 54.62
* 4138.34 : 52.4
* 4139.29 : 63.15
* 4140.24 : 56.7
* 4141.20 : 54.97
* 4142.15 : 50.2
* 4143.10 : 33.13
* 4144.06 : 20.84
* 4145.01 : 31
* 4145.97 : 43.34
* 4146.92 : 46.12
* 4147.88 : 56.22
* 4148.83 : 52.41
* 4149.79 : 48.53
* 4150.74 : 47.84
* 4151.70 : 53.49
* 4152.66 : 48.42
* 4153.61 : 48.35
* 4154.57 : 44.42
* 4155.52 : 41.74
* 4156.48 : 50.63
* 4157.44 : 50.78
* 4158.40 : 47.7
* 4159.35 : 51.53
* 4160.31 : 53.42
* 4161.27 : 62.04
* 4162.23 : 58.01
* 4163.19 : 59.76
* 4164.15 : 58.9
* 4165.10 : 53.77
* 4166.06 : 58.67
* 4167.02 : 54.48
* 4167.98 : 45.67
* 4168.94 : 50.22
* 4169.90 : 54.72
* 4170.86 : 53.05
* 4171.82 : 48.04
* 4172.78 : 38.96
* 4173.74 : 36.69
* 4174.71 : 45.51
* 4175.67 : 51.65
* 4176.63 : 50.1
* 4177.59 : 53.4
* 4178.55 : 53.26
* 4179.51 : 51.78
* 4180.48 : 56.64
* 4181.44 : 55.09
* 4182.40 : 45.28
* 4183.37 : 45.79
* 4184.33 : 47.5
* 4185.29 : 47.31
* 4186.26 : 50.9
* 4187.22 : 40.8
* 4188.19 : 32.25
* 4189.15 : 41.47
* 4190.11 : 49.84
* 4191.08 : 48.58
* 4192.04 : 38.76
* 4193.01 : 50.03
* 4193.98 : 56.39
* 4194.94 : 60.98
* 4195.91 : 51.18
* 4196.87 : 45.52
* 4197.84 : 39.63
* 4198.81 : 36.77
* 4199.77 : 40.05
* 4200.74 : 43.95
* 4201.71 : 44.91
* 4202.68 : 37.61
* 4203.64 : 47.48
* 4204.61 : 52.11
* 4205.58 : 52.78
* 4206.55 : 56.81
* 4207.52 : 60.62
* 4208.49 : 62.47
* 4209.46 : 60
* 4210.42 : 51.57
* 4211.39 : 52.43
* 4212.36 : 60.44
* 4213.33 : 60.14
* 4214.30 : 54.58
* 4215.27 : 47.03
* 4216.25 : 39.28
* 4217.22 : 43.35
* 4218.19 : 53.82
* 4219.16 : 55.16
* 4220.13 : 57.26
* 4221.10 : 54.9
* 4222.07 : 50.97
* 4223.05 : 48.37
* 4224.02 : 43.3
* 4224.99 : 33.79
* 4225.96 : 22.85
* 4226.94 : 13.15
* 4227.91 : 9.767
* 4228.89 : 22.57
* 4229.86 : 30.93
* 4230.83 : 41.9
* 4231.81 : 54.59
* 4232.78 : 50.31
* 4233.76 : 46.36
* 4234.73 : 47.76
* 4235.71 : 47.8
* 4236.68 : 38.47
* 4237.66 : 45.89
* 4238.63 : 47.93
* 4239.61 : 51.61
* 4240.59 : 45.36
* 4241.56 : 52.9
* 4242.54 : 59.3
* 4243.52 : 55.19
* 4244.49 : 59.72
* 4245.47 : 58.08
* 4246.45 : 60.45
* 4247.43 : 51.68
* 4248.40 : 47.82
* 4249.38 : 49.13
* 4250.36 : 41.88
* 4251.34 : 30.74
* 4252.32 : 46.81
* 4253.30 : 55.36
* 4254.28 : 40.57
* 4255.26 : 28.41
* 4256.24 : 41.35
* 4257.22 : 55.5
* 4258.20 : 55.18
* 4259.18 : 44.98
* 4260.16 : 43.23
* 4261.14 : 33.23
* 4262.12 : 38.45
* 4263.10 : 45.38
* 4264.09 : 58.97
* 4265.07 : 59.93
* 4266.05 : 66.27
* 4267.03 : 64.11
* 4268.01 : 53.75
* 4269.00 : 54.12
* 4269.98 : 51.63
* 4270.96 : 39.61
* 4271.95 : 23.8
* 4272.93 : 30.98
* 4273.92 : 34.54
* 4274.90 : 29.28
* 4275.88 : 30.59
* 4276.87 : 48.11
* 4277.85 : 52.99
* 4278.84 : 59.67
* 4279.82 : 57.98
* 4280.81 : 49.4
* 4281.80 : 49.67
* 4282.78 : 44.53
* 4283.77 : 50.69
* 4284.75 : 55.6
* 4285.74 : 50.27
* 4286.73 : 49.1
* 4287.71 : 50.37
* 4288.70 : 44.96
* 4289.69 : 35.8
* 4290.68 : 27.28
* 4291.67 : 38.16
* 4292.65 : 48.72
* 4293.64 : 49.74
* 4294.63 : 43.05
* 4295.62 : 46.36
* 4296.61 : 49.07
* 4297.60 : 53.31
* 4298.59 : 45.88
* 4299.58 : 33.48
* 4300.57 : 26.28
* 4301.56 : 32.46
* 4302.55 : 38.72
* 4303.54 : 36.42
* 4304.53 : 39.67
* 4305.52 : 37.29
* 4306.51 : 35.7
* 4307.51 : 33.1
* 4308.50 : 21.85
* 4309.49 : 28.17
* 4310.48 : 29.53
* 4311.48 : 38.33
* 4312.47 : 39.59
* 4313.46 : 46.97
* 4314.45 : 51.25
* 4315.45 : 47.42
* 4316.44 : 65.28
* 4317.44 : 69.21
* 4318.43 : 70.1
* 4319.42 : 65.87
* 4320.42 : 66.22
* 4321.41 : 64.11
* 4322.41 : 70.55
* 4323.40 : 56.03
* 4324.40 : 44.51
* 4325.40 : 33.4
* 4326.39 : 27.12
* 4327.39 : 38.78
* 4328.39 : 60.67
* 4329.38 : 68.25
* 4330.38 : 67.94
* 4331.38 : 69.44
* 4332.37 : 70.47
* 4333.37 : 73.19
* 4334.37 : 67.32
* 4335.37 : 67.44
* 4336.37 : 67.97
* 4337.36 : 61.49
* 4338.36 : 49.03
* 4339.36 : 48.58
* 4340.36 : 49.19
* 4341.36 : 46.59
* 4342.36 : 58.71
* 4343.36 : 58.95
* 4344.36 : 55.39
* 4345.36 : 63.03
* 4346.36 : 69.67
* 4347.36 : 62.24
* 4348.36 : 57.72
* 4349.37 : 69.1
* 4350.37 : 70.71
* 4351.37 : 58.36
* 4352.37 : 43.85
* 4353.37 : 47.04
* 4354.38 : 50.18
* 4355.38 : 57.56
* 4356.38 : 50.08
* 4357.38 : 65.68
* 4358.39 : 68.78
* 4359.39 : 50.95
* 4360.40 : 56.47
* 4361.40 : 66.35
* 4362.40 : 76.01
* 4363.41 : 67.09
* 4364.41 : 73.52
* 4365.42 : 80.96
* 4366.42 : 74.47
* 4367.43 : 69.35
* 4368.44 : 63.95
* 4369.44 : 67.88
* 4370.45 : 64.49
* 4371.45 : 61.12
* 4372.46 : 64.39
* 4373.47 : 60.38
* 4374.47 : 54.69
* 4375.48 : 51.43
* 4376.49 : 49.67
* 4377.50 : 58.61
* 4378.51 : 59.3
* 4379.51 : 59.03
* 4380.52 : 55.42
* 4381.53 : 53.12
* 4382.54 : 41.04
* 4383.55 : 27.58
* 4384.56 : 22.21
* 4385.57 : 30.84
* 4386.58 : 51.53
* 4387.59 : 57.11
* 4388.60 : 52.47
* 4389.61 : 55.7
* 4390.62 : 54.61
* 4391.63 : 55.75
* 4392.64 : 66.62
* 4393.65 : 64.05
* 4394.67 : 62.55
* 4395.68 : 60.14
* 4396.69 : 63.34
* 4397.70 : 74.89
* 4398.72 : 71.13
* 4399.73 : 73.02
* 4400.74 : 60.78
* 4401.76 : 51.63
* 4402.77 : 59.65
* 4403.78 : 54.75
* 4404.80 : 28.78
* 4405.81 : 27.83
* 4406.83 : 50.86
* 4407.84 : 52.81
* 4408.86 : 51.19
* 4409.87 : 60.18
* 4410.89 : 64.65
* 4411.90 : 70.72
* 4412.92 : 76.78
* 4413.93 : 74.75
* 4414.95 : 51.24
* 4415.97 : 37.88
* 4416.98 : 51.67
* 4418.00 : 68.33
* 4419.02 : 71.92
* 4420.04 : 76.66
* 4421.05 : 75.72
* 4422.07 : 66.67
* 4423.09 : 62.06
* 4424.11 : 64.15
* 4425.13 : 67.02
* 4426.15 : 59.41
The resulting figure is 0.161 mag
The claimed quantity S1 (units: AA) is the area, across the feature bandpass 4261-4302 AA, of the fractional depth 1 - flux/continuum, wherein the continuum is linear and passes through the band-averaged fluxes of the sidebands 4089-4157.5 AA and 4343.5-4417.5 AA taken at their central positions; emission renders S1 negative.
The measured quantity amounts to 7.1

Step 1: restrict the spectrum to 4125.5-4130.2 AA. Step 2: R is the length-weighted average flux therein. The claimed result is 52.8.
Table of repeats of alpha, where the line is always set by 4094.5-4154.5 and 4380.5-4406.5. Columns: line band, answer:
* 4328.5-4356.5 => -0.15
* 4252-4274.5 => 0.11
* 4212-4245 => 0.12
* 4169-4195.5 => 0.05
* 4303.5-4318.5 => 0.22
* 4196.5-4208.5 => 0.08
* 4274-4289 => 0.08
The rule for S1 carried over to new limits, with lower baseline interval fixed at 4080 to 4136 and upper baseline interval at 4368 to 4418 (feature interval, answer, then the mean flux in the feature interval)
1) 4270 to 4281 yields 2.5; 41.8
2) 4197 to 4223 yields 1.3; 50.5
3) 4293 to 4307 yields 3.6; 40.6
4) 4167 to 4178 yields 0.9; 48.3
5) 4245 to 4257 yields 1.7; 46.2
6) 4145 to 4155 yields 0.8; 48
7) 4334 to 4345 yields -0.4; 57.3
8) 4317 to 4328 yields 0.0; 55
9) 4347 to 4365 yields -1.7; 60.7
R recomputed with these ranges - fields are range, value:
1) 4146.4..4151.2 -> 50.2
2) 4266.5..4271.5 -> 52.5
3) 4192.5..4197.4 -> 52.6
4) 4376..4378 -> 54.1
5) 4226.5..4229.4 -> 15.3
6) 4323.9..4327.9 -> 35.9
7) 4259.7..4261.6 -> 38.3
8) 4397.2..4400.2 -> 72.9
